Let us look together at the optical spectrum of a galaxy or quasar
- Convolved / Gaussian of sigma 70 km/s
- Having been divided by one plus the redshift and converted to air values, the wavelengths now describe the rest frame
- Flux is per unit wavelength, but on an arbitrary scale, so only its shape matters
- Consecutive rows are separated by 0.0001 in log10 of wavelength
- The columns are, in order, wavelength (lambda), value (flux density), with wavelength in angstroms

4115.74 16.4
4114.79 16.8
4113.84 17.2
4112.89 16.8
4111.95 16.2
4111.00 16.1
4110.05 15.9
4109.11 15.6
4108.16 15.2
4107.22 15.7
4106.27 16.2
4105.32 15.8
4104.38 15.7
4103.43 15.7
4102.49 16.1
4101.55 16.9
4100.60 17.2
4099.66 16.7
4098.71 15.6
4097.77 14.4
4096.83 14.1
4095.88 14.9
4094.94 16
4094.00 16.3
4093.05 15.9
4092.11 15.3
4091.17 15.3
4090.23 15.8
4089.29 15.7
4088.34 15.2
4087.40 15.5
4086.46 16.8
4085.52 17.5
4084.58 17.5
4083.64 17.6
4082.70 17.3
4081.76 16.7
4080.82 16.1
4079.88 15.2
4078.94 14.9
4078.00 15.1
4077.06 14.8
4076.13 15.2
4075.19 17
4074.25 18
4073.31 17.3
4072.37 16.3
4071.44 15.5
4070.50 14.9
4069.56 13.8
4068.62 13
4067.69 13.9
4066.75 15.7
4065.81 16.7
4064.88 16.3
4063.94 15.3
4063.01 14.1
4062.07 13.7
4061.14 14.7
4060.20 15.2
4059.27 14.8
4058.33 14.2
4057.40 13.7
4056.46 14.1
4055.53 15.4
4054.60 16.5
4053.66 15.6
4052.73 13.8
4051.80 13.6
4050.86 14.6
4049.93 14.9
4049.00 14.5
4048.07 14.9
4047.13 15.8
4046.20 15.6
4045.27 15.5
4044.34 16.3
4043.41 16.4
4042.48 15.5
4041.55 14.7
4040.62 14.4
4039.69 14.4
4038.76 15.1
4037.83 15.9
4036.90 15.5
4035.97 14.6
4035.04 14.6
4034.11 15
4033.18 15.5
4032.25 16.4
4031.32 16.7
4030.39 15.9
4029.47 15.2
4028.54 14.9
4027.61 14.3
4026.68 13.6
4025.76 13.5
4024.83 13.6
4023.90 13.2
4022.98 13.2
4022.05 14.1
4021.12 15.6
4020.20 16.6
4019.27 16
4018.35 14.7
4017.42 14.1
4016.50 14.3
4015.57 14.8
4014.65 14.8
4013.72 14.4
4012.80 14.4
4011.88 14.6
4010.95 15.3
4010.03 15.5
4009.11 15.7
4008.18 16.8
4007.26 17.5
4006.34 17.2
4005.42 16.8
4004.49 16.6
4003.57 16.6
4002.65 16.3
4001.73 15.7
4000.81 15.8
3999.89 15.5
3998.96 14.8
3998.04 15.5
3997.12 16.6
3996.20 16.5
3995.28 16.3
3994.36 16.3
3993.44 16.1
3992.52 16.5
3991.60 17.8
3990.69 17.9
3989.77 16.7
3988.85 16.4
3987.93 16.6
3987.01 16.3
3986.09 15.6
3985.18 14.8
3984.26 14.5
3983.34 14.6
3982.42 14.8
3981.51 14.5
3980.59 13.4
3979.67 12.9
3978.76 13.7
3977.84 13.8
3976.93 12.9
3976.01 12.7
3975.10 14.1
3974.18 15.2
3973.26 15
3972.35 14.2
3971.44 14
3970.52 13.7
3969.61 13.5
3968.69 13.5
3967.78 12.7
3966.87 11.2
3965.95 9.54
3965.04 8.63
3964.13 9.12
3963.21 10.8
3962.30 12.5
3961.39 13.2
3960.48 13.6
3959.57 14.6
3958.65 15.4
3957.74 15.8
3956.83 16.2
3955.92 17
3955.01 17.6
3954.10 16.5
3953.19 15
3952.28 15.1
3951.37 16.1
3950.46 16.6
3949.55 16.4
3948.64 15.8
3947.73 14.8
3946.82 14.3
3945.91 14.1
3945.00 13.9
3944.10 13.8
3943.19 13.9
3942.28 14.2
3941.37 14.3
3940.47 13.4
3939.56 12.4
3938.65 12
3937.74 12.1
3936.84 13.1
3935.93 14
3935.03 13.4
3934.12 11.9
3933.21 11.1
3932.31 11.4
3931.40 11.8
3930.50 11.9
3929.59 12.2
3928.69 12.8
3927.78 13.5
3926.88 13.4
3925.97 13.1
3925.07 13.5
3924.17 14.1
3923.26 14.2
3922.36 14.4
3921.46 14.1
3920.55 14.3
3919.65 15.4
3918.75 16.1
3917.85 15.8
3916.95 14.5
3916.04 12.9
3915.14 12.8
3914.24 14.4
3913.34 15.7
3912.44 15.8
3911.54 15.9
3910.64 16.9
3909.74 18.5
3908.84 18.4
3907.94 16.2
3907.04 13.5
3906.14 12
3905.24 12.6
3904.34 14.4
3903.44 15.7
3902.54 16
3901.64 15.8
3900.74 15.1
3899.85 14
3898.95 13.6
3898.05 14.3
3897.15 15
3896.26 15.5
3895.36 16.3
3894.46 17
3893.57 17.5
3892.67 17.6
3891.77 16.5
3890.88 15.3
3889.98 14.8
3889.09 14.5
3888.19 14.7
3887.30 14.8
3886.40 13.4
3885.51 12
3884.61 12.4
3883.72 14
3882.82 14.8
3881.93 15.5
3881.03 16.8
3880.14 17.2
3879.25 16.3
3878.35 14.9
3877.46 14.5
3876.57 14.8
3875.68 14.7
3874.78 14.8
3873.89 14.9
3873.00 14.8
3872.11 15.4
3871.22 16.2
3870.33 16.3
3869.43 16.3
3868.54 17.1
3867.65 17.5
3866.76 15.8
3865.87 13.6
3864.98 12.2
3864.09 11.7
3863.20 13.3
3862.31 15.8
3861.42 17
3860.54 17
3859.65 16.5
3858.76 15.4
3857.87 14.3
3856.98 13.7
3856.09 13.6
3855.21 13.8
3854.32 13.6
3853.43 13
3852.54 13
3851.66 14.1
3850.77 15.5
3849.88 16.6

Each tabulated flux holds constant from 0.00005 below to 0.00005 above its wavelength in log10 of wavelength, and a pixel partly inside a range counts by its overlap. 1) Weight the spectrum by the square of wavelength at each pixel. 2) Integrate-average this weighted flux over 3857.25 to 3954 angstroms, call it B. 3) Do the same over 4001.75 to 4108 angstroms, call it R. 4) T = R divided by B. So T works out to 1.1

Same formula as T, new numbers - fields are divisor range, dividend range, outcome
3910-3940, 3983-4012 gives 1.22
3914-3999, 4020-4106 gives 1.14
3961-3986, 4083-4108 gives 1.29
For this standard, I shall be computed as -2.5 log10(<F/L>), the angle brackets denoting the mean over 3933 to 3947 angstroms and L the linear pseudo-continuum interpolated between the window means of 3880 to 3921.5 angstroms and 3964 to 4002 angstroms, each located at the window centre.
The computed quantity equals 0.12 mag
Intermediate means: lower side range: 15.1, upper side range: 14.6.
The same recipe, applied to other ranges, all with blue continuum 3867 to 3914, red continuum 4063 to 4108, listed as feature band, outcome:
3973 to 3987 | 0.098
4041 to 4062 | 0.053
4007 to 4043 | 0.049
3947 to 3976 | 0.105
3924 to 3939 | 0.218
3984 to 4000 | -0.040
